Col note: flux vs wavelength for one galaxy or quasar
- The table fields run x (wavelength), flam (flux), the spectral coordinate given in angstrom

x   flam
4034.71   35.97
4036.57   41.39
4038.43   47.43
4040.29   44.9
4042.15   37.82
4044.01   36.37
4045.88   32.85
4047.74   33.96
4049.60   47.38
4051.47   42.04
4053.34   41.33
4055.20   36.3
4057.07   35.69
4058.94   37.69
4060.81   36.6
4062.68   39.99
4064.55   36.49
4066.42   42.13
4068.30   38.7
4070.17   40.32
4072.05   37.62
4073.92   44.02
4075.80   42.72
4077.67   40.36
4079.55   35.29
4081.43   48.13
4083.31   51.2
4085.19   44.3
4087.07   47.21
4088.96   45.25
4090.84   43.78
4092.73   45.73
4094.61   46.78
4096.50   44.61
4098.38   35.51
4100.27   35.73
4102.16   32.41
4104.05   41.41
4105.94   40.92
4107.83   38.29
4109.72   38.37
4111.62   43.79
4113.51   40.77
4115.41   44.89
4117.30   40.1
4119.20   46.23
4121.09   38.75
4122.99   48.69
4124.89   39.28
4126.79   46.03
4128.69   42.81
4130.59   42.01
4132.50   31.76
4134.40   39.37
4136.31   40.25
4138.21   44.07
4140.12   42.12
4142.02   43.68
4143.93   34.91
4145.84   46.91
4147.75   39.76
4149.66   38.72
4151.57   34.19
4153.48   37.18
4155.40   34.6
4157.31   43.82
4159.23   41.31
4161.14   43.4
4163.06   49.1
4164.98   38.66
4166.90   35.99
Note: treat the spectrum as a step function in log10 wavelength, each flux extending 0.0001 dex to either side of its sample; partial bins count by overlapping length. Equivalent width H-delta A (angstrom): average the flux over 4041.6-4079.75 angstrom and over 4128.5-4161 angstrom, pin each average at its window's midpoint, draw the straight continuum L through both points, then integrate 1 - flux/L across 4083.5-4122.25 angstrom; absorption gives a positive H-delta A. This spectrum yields -2.5 angstrom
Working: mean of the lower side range 38.9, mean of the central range 42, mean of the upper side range 39.9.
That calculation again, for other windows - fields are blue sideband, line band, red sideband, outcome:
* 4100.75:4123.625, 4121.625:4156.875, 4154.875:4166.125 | 1.0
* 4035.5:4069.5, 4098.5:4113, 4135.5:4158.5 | 0.4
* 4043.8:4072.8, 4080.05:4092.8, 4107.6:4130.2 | -1.8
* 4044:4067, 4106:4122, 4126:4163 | -0.6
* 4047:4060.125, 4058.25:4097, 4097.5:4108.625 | -4.1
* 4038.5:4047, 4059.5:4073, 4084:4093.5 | 1.1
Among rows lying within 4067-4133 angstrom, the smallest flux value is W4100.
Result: 31.76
